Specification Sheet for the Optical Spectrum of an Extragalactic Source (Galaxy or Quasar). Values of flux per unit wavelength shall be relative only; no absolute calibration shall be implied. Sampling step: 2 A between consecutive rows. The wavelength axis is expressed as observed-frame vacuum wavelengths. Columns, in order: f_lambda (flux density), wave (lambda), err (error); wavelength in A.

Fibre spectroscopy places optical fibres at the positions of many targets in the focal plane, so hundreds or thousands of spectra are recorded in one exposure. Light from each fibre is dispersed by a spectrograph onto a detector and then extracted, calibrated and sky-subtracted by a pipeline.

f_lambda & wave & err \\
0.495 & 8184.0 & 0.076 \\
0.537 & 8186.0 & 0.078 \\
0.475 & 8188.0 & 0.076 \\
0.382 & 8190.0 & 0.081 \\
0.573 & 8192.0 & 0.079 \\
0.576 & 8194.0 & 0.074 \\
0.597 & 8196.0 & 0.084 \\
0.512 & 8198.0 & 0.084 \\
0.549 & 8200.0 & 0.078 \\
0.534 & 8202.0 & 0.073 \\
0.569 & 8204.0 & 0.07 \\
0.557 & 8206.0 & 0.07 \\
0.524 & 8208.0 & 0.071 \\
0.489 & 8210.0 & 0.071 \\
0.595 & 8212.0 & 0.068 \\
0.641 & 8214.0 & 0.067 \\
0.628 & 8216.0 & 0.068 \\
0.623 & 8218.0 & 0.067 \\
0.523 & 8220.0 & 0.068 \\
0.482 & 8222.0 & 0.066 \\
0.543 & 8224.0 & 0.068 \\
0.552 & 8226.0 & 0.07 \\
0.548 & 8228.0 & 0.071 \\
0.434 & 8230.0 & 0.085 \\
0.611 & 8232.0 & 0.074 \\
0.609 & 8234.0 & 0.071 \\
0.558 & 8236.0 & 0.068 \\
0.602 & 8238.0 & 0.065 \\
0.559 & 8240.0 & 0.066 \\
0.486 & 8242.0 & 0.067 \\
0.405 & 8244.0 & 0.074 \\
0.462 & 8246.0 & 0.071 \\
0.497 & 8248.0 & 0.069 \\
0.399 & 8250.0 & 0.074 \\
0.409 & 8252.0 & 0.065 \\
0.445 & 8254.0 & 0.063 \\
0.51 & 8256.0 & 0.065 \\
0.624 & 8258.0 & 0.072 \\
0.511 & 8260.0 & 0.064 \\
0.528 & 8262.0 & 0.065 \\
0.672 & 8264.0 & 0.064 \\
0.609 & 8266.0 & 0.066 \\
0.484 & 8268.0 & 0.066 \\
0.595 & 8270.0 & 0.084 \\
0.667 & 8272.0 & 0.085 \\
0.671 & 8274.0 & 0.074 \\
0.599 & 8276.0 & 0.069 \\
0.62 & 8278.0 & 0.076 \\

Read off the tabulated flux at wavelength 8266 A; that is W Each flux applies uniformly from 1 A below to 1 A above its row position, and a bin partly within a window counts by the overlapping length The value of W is 0.609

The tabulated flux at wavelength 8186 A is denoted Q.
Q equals 0.537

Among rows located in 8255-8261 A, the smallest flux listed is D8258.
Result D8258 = 0.51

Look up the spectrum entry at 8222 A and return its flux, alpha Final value 0.482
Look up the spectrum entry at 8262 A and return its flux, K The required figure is 0.528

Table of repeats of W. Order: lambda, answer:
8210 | 0.489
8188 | 0.475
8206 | 0.557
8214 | 0.641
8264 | 0.672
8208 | 0.524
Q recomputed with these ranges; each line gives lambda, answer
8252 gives 0.409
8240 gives 0.559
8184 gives 0.495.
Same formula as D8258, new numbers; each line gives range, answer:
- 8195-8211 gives 0.489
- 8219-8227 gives 0.482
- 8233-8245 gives 0.405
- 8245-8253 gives 0.399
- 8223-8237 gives 0.434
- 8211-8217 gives 0.595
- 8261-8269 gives 0.484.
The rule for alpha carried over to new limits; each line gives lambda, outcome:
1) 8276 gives 0.599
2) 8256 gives 0.51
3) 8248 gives 0.497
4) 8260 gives 0.511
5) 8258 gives 0.624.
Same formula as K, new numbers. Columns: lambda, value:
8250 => 0.399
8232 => 0.611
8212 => 0.595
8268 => 0.484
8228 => 0.548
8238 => 0.602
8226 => 0.552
